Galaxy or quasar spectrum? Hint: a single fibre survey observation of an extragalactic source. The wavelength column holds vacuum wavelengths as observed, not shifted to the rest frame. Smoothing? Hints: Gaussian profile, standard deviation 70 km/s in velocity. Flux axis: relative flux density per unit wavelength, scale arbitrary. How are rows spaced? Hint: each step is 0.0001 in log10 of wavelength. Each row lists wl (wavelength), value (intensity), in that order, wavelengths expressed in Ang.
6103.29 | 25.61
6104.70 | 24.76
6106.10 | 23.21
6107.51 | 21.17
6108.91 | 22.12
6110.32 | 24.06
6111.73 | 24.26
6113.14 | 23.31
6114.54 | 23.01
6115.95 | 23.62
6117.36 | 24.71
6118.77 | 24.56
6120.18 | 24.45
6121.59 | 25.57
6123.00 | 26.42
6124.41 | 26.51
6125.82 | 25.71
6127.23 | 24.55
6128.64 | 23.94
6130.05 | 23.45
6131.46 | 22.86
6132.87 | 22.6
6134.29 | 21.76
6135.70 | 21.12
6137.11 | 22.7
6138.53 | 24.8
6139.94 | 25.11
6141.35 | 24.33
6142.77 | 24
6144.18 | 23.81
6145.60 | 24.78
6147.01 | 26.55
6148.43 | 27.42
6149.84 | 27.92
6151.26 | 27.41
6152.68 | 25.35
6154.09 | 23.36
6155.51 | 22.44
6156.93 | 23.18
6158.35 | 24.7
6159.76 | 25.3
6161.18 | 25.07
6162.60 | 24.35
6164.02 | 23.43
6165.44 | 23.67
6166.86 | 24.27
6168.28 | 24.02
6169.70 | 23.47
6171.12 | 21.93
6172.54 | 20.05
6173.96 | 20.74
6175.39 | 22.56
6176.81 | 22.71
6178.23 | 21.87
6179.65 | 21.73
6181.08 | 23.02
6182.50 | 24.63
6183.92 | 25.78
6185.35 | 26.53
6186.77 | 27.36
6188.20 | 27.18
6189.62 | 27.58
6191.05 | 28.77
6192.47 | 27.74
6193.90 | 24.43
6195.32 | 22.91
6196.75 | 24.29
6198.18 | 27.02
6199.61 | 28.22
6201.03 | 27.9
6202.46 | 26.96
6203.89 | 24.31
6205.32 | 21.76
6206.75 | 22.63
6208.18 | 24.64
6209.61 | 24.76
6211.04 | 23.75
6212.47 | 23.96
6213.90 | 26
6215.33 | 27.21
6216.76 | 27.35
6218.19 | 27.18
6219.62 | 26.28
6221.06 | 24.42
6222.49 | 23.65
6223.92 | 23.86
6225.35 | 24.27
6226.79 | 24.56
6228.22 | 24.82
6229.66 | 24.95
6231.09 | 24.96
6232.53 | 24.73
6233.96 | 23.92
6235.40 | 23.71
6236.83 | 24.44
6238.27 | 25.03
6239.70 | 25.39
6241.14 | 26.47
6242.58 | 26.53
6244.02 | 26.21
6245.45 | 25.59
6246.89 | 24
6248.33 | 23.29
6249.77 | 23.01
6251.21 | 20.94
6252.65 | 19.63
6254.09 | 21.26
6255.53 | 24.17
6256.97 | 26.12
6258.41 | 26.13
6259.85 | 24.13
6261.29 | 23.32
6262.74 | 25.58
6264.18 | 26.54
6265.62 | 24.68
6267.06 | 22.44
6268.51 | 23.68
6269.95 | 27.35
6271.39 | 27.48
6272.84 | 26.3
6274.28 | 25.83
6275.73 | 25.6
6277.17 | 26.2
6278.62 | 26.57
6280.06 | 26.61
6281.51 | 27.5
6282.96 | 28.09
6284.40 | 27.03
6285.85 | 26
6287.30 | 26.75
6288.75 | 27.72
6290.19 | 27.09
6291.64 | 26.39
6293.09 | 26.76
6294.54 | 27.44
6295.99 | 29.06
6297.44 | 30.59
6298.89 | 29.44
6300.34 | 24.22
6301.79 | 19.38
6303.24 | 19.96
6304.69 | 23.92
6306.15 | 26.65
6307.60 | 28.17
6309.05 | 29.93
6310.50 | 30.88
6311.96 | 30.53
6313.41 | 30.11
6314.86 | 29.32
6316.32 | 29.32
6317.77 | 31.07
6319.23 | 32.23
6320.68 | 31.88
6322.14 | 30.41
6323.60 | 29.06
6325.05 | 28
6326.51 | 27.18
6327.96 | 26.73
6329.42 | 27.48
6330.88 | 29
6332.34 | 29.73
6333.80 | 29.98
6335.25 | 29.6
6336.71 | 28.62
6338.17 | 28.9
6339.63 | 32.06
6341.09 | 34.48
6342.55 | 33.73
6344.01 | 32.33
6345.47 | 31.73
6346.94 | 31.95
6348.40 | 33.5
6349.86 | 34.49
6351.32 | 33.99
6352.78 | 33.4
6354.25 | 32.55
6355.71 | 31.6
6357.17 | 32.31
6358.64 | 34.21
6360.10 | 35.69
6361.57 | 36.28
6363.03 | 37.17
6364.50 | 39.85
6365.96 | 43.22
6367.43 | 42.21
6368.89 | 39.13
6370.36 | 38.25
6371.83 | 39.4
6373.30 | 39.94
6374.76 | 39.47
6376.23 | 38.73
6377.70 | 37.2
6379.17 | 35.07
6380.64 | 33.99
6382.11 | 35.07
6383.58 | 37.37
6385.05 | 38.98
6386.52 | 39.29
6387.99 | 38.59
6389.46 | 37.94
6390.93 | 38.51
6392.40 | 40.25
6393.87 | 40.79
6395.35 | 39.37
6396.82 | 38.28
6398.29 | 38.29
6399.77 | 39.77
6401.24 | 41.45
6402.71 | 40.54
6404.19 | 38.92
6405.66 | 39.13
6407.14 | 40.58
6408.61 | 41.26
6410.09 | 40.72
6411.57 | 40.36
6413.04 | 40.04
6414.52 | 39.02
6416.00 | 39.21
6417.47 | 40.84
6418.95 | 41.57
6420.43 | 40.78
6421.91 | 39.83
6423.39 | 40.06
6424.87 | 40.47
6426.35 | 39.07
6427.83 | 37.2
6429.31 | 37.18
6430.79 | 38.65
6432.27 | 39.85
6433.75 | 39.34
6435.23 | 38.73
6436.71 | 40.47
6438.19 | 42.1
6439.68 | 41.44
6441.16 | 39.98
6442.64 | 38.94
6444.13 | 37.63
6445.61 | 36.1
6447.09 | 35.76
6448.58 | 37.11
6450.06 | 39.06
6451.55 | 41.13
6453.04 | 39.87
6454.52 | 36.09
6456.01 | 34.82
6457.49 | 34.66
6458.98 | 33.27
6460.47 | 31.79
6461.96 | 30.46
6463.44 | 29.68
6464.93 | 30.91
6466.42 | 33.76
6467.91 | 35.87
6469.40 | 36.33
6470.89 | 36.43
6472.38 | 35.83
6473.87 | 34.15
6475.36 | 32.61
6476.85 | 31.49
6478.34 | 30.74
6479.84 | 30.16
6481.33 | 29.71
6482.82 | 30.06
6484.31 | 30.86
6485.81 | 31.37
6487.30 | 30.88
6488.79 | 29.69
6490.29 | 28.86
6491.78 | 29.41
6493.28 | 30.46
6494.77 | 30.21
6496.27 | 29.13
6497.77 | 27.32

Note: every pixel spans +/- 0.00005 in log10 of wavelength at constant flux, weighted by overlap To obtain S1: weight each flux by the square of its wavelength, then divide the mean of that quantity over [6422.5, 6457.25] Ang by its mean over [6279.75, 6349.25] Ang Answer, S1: 1.40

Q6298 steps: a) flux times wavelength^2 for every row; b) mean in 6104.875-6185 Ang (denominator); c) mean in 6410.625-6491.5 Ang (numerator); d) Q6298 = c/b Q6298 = 1.7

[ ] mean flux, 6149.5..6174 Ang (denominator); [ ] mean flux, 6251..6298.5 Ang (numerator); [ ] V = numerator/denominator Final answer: 1.08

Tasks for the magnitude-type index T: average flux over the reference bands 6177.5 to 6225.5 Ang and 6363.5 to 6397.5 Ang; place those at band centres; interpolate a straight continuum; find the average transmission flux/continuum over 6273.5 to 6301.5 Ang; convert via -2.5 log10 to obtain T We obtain 0.18 mag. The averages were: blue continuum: 25.3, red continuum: 38.7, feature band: 27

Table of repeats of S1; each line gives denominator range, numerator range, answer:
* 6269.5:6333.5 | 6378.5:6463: 1.44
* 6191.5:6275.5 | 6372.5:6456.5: 1.66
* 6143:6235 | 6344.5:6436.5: 1.64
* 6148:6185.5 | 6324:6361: 1.39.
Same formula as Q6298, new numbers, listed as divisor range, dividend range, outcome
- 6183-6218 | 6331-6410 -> 1.49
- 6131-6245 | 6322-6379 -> 1.44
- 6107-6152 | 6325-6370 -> 1.46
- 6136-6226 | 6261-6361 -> 1.21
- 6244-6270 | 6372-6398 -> 1.66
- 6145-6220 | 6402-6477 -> 1.64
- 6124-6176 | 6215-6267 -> 1.06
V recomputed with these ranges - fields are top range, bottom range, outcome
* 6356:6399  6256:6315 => 1.44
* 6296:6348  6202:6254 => 1.19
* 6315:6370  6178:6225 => 1.28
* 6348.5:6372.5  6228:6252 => 1.48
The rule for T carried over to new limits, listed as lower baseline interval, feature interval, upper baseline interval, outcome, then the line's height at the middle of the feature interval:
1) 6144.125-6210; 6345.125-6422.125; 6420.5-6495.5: -0.17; 32.5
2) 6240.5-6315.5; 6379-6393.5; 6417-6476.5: -0.14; 33.2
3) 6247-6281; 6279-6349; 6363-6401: 0.07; 30.6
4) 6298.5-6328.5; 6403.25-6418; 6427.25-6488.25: -0.21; 33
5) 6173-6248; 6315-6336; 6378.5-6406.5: 0.14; 33.5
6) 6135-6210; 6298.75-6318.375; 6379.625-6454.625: 0.20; 32.7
